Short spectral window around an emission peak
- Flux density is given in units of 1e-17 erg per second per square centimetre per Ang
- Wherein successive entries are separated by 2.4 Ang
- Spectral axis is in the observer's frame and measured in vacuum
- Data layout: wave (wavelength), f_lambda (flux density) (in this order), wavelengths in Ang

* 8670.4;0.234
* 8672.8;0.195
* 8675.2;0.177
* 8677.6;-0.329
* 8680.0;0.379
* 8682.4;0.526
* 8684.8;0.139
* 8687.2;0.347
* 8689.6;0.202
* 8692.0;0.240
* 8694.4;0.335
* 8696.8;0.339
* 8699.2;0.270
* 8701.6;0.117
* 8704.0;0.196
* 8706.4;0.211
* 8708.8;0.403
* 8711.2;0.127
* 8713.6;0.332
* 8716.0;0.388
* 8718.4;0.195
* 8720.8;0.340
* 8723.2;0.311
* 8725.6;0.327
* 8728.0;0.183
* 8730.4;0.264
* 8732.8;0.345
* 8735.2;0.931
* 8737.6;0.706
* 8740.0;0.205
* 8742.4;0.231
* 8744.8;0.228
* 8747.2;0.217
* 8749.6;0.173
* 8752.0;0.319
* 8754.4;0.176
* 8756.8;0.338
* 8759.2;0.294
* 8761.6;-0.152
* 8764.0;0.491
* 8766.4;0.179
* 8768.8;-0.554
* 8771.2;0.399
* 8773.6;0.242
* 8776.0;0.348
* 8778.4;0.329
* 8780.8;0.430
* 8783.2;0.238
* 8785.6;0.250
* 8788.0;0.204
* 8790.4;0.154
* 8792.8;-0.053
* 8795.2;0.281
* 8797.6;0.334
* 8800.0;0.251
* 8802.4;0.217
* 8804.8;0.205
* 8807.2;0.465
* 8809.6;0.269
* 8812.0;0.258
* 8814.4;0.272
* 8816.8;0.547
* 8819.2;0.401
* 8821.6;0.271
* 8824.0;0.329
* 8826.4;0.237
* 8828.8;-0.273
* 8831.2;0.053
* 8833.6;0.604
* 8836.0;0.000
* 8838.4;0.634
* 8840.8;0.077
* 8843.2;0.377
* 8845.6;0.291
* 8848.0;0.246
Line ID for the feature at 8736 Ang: H-gamma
